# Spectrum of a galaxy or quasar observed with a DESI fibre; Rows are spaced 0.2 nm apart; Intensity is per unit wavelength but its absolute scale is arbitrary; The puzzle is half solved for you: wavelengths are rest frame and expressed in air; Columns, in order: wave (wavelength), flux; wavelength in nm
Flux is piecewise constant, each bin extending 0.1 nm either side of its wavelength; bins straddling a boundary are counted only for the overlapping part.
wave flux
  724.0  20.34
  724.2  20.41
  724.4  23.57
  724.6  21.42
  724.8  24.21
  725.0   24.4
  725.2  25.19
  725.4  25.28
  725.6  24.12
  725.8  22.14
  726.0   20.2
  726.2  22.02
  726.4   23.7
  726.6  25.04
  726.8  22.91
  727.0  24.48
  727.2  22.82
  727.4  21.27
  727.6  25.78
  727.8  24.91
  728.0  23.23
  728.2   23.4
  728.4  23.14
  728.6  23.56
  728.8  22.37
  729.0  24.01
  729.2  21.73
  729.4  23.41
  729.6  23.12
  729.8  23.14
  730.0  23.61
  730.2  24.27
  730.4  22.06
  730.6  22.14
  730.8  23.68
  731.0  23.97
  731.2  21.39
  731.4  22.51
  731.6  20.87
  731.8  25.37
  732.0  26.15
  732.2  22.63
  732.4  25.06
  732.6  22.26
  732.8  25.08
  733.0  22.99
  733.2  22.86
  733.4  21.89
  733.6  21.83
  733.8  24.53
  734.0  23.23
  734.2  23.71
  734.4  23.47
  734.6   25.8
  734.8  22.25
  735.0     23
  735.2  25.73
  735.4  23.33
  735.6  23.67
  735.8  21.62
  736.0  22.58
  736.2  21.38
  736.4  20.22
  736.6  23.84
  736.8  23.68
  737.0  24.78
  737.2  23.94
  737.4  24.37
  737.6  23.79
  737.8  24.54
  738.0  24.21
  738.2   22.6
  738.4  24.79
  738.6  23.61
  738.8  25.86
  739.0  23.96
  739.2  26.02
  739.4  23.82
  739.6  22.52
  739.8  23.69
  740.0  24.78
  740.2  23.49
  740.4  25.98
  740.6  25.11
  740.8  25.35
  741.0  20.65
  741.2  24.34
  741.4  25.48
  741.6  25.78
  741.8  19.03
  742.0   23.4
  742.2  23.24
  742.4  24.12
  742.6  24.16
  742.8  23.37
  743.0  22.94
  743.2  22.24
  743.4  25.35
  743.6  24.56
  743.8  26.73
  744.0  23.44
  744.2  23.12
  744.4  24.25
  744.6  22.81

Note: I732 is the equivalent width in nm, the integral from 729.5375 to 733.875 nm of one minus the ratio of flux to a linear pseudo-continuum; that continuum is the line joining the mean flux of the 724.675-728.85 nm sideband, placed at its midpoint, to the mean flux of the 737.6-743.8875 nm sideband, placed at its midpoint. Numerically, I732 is 0.09 nm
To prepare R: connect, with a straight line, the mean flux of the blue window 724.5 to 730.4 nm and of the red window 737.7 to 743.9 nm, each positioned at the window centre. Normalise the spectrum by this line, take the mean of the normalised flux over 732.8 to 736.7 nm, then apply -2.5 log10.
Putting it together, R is 0.03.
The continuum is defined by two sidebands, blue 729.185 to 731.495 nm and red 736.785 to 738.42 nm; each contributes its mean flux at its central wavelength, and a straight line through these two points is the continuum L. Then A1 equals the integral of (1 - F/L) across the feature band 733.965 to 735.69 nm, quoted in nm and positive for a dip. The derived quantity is -0.01 nm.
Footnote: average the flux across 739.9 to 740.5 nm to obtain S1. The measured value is 24.8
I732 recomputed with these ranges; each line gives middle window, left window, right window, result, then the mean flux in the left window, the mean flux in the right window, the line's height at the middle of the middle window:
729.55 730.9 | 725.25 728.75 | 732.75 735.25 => 0.018 nm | 23.4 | 23.5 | 23.5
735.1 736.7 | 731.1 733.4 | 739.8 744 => 0.052 nm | 23.3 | 24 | 23.6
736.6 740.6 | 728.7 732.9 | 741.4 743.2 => -0.161 nm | 23.3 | 23.3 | 23.3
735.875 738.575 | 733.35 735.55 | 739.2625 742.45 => 0.028 nm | 23.6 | 23.8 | 23.7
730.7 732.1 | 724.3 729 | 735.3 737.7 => -0.008 nm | 23.5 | 23.1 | 23.3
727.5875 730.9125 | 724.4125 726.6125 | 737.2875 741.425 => 0.038 nm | 23.4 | 24.2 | 23.6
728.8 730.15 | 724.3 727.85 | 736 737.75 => 0.016 nm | 23.5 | 23.2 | 23.4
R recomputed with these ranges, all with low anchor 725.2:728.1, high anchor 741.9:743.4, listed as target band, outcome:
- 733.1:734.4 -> 0.021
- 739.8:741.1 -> -0.032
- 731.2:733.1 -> -0.003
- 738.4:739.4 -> -0.057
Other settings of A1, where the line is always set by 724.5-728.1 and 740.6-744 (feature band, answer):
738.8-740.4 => -0.034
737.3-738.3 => -0.007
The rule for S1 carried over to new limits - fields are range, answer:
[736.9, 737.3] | 24.4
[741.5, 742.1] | 22.7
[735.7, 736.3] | 21.9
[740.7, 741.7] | 24.3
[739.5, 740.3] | 23.6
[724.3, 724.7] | 22.5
